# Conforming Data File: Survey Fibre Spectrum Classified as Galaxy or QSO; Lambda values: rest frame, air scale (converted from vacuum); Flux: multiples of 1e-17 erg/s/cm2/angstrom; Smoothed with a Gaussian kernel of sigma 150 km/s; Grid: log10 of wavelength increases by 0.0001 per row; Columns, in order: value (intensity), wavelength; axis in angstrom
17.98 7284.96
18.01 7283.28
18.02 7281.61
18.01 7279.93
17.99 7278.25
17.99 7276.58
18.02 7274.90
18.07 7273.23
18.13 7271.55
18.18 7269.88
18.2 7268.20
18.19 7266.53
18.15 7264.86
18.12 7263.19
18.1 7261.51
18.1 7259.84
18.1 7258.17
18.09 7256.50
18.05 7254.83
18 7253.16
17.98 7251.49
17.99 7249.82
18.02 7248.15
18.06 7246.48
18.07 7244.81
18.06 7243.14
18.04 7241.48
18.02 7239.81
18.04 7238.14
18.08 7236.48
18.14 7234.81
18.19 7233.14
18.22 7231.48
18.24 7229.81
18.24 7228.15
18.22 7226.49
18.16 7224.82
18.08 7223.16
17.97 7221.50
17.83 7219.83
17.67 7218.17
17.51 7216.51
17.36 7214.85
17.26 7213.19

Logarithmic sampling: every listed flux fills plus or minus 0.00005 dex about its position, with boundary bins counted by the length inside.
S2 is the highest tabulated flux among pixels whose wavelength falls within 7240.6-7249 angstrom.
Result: 18.07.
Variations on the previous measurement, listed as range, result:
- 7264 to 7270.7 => 18.2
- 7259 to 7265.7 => 18.15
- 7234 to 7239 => 18.14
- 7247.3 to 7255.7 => 18.05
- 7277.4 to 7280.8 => 18.01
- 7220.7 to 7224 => 18.08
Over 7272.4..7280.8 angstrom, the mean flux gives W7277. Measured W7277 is 18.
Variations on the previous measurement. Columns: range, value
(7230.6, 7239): 18.1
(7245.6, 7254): 18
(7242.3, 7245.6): 18.1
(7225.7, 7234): 18.2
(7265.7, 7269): 18.2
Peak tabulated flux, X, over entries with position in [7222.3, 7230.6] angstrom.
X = 18.24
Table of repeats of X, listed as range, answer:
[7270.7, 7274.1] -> 18.13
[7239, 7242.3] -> 18.04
